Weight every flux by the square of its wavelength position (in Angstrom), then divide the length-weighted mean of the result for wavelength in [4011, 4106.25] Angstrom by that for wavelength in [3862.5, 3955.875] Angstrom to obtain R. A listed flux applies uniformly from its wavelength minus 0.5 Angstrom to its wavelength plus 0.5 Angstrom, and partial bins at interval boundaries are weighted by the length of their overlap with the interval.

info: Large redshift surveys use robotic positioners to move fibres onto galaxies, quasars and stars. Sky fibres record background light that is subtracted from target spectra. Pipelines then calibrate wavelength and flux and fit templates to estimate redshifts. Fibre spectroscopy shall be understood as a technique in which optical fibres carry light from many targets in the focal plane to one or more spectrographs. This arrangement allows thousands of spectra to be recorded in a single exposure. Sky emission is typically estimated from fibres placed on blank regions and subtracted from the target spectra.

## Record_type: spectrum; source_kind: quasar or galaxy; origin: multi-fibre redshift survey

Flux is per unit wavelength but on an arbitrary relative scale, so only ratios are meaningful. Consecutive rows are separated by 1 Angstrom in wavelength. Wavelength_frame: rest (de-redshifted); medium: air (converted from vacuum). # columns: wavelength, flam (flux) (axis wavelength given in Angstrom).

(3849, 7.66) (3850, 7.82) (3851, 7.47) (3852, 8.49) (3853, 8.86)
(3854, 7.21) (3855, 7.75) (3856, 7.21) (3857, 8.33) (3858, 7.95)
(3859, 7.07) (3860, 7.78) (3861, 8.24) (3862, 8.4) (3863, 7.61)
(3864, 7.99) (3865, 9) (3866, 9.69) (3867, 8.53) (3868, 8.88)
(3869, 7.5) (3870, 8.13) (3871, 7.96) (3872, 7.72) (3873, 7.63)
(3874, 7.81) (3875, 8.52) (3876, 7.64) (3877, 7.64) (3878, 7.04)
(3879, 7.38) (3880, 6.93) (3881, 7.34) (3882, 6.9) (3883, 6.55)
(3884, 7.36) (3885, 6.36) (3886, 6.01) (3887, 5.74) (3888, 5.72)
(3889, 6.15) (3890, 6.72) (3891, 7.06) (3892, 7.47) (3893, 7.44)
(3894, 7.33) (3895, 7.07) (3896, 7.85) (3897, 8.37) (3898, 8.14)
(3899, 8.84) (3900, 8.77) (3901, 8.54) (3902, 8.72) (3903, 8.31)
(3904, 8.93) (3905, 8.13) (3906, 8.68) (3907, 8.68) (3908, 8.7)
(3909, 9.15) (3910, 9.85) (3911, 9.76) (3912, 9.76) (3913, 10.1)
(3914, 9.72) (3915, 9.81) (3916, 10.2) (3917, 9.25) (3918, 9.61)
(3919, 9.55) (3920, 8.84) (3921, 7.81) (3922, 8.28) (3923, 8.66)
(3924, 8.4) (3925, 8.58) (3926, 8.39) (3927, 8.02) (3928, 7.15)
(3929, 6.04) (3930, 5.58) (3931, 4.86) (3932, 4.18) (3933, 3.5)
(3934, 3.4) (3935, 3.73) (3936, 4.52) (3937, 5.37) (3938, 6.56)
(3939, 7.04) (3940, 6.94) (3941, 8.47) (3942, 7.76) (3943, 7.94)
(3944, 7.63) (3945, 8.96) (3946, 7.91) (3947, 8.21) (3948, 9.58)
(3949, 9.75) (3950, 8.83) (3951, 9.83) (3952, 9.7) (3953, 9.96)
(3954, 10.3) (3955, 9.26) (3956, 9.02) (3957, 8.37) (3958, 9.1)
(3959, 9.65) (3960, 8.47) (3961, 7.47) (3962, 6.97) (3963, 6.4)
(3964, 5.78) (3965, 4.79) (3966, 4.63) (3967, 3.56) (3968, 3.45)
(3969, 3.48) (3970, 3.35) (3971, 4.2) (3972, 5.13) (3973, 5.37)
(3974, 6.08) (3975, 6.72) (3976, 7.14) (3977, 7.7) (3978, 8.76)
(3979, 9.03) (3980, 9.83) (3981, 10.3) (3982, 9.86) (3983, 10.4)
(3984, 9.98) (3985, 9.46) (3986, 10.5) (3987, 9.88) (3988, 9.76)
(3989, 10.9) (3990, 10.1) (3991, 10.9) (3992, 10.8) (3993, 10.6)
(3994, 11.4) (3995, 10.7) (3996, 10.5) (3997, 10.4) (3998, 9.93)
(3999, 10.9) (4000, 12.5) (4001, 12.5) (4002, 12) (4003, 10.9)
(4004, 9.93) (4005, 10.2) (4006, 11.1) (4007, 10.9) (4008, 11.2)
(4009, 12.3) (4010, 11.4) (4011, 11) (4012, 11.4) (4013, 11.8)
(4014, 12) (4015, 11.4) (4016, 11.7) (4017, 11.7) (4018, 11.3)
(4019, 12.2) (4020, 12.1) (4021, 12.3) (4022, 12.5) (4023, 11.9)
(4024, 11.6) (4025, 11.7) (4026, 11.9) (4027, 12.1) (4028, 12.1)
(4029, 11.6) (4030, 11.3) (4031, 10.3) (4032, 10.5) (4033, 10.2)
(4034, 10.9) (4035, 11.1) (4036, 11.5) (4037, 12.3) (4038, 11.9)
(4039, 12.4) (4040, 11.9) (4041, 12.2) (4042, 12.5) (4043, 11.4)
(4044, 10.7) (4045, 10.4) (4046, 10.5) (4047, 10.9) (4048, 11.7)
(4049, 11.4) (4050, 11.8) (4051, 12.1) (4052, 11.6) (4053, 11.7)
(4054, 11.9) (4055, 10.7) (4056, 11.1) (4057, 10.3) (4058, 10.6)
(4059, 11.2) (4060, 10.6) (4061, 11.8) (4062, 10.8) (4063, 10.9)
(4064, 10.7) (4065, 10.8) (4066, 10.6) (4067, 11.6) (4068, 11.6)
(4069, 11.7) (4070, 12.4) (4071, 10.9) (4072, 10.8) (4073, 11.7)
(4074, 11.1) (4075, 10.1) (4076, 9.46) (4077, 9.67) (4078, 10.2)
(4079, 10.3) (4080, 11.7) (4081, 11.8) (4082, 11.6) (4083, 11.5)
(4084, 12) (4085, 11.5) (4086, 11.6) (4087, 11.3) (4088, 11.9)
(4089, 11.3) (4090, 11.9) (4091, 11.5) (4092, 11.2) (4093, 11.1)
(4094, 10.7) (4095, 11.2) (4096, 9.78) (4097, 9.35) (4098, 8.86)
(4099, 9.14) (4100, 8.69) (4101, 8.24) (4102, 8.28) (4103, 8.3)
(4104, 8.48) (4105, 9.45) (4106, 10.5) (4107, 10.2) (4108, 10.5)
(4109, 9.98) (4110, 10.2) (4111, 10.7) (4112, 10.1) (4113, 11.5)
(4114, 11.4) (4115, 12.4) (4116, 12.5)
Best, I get 1.5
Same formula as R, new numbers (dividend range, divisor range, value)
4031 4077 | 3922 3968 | 1.62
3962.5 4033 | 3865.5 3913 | 1.31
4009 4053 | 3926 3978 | 1.76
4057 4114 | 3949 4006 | 1.28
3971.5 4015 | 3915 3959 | 1.33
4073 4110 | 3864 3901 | 1.53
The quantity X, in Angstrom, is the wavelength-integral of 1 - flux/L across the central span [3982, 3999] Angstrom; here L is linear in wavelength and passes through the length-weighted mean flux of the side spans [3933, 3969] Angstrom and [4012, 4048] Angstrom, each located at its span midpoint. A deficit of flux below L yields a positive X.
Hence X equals -1.7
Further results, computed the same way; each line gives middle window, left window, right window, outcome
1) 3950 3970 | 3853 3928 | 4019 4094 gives 4.46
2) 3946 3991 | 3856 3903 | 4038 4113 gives 5.39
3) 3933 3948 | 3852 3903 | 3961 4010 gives 2.92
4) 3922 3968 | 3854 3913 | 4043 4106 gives 8.02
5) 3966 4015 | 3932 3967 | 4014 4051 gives 1.01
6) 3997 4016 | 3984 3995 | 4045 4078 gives -1.28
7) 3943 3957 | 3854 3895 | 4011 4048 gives 0.60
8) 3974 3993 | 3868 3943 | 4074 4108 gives -1.51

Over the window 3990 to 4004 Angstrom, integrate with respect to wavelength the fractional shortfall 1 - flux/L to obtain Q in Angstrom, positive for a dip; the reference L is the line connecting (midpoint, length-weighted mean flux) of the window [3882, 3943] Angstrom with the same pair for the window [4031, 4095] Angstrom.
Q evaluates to -2.0 Angstrom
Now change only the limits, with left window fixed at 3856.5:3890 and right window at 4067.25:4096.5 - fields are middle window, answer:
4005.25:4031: -4.1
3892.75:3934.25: 0.4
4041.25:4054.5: -1.1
